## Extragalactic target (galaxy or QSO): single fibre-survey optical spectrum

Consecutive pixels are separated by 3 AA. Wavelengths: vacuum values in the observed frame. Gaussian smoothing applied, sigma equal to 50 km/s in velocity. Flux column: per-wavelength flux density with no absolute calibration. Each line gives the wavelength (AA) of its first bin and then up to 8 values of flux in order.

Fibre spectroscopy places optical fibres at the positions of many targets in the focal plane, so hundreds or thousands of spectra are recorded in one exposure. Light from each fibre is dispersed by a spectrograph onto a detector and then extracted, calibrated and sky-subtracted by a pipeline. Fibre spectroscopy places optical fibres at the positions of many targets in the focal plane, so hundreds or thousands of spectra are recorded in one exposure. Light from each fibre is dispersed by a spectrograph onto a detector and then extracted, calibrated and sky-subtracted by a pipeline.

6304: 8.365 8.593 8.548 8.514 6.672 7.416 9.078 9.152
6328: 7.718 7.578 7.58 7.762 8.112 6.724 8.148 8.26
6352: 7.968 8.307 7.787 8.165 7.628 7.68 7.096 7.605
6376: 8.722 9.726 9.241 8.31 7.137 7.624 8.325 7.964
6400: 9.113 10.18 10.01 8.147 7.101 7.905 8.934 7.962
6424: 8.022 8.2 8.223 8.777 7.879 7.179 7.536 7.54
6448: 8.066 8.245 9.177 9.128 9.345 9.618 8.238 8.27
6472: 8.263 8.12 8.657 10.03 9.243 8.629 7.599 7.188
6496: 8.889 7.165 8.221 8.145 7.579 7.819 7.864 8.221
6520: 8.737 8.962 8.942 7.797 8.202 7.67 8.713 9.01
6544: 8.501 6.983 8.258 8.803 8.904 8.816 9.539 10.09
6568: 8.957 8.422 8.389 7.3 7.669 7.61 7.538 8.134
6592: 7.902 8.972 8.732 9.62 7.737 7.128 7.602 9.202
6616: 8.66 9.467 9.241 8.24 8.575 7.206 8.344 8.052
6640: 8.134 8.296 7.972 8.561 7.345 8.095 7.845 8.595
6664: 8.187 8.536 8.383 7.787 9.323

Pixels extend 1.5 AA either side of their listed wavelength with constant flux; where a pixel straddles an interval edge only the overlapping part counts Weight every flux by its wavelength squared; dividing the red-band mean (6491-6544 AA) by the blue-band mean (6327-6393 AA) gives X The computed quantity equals 1.08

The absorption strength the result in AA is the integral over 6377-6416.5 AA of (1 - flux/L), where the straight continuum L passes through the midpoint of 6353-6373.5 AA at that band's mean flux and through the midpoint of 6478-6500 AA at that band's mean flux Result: -2.89 AA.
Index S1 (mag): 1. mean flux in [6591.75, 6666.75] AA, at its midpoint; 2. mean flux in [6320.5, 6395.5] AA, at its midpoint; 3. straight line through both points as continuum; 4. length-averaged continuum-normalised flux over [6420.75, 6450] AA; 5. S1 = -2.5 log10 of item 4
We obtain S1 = 0.026 mag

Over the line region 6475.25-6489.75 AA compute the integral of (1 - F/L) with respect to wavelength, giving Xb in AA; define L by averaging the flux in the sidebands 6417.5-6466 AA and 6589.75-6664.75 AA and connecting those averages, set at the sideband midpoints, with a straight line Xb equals -1.01 AA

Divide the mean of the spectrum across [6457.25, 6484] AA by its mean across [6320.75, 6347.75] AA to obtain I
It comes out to 1.1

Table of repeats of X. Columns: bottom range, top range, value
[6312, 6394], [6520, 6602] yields 1.13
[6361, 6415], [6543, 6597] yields 1.07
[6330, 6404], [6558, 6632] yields 1.12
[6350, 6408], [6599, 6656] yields 1.07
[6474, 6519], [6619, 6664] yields 1.04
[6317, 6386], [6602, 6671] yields 1.12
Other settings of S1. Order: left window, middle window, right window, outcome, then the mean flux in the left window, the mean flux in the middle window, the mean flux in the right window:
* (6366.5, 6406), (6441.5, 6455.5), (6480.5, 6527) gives 0.027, 8.44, 8.15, 8.28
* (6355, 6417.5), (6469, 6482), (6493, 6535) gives -0.062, 8.28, 8.66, 8.14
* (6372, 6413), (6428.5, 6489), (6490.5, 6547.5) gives -0.022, 8.54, 8.5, 8.15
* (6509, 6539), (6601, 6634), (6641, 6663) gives -0.029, 8.27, 8.37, 8.1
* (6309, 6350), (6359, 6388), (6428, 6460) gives -0.017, 7.94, 8.18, 8.23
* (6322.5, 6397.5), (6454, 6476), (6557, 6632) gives -0.070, 8.03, 8.76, 8.44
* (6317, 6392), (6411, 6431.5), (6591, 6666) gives 0.002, 8.01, 8.07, 8.31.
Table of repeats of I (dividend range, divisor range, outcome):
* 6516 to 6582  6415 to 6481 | 1.01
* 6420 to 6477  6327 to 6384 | 1.04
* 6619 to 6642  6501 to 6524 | 1.02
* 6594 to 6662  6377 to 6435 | 0.98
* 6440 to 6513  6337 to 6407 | 1.01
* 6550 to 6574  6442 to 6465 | 1.04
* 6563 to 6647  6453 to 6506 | 0.98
